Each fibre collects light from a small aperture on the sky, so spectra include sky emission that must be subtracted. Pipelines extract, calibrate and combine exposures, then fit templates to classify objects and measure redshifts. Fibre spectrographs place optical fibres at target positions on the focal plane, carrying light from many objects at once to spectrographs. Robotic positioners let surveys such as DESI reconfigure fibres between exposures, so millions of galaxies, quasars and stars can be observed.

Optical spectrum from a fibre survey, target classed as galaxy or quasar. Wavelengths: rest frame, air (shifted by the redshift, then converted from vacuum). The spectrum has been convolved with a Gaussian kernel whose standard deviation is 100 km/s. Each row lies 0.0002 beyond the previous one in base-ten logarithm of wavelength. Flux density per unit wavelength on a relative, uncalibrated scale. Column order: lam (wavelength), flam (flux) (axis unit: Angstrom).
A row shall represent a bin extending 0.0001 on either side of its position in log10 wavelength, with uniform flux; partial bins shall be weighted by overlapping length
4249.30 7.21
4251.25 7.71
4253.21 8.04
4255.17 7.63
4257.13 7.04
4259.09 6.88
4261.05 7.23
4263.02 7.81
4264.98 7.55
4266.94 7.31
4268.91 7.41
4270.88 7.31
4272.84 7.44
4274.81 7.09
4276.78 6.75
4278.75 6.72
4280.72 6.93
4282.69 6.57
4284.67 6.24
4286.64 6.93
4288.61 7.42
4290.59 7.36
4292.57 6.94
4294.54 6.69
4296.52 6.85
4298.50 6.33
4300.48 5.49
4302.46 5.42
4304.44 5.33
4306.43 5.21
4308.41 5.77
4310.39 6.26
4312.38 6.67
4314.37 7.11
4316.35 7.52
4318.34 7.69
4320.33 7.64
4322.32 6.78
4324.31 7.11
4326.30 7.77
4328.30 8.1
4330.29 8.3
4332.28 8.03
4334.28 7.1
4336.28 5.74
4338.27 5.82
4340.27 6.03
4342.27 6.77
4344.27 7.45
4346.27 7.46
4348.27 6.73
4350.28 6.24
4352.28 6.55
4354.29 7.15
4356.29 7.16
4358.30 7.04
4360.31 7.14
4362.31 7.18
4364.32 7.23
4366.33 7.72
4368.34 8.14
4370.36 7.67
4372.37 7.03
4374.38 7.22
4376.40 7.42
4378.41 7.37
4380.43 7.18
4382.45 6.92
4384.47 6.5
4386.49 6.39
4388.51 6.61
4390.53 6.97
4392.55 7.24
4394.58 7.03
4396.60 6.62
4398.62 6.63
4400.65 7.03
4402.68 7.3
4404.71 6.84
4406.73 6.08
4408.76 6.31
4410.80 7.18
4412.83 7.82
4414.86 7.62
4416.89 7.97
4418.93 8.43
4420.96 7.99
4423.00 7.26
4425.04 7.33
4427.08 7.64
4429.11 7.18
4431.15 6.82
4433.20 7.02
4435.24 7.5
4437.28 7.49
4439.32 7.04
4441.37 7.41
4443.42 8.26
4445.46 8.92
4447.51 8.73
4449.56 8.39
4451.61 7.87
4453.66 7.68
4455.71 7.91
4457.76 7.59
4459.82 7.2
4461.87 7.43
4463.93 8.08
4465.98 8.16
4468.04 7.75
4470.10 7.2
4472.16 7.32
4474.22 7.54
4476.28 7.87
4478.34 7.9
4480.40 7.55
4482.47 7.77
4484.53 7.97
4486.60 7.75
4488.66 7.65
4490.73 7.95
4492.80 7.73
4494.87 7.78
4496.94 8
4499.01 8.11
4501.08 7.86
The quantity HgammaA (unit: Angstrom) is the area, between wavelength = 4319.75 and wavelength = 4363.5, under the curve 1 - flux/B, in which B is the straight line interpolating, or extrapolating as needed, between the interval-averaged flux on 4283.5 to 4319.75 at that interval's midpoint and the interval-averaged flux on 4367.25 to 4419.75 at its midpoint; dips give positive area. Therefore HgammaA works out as -1.7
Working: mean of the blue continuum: 6.53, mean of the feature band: 7.05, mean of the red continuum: 7.13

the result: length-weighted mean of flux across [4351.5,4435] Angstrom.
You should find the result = 7.17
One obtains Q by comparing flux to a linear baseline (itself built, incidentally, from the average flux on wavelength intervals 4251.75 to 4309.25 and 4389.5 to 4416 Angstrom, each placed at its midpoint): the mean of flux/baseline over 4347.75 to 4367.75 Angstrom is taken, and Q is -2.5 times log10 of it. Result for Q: -0.02 mag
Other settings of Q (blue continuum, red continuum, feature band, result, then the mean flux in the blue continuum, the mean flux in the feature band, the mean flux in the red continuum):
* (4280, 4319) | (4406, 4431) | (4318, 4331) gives -0.14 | 6.52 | 7.61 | 7.4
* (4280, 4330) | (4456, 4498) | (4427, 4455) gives -0.03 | 6.75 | 7.72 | 7.71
